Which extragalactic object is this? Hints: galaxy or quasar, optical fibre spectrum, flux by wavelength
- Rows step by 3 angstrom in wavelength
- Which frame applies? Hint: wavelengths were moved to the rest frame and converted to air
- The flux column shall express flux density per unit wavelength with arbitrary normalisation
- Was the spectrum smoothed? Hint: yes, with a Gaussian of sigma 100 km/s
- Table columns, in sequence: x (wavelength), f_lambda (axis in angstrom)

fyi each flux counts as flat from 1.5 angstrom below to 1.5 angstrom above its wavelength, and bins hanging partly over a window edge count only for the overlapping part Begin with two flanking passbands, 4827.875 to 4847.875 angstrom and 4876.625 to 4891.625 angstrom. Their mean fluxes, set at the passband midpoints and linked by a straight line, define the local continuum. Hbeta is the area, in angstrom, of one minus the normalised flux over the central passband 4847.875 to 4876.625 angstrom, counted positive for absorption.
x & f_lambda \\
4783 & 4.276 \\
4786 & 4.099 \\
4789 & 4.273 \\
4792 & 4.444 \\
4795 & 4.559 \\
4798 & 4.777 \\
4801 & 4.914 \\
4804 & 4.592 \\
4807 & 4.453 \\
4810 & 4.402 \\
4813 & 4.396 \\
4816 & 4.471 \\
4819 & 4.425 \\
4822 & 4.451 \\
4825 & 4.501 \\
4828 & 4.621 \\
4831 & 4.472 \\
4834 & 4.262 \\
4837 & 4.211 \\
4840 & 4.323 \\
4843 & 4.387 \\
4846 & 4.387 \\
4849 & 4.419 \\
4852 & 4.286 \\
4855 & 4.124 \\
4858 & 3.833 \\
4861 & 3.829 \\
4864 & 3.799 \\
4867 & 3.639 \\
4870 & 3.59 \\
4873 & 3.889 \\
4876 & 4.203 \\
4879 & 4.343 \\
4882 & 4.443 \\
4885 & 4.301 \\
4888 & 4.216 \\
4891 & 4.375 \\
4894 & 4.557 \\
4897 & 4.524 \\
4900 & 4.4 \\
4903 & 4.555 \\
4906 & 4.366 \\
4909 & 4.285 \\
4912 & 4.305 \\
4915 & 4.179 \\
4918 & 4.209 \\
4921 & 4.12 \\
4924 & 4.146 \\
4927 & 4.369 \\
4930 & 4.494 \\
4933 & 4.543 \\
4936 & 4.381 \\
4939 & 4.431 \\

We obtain 2.6 angstrom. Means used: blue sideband 4.36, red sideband 4.33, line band 3.95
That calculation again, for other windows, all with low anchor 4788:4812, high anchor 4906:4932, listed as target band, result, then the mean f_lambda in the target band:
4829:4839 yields 0.32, 4.33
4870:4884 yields 0.70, 4.15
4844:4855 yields 0.26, 4.33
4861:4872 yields 1.73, 3.71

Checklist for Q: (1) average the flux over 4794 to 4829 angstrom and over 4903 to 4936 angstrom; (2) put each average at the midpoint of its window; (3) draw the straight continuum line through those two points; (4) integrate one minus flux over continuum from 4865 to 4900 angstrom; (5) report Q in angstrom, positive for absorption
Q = 1.6 angstrom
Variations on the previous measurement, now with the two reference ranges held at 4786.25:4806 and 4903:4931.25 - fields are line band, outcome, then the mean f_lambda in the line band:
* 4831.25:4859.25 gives 1.2 angstrom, 4.26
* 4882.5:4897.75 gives -0.2 angstrom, 4.39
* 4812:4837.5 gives 0.4 angstrom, 4.43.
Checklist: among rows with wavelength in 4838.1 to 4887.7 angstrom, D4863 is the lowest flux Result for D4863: 3.59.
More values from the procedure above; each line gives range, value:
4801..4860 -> 3.833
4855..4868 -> 3.639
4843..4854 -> 4.286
